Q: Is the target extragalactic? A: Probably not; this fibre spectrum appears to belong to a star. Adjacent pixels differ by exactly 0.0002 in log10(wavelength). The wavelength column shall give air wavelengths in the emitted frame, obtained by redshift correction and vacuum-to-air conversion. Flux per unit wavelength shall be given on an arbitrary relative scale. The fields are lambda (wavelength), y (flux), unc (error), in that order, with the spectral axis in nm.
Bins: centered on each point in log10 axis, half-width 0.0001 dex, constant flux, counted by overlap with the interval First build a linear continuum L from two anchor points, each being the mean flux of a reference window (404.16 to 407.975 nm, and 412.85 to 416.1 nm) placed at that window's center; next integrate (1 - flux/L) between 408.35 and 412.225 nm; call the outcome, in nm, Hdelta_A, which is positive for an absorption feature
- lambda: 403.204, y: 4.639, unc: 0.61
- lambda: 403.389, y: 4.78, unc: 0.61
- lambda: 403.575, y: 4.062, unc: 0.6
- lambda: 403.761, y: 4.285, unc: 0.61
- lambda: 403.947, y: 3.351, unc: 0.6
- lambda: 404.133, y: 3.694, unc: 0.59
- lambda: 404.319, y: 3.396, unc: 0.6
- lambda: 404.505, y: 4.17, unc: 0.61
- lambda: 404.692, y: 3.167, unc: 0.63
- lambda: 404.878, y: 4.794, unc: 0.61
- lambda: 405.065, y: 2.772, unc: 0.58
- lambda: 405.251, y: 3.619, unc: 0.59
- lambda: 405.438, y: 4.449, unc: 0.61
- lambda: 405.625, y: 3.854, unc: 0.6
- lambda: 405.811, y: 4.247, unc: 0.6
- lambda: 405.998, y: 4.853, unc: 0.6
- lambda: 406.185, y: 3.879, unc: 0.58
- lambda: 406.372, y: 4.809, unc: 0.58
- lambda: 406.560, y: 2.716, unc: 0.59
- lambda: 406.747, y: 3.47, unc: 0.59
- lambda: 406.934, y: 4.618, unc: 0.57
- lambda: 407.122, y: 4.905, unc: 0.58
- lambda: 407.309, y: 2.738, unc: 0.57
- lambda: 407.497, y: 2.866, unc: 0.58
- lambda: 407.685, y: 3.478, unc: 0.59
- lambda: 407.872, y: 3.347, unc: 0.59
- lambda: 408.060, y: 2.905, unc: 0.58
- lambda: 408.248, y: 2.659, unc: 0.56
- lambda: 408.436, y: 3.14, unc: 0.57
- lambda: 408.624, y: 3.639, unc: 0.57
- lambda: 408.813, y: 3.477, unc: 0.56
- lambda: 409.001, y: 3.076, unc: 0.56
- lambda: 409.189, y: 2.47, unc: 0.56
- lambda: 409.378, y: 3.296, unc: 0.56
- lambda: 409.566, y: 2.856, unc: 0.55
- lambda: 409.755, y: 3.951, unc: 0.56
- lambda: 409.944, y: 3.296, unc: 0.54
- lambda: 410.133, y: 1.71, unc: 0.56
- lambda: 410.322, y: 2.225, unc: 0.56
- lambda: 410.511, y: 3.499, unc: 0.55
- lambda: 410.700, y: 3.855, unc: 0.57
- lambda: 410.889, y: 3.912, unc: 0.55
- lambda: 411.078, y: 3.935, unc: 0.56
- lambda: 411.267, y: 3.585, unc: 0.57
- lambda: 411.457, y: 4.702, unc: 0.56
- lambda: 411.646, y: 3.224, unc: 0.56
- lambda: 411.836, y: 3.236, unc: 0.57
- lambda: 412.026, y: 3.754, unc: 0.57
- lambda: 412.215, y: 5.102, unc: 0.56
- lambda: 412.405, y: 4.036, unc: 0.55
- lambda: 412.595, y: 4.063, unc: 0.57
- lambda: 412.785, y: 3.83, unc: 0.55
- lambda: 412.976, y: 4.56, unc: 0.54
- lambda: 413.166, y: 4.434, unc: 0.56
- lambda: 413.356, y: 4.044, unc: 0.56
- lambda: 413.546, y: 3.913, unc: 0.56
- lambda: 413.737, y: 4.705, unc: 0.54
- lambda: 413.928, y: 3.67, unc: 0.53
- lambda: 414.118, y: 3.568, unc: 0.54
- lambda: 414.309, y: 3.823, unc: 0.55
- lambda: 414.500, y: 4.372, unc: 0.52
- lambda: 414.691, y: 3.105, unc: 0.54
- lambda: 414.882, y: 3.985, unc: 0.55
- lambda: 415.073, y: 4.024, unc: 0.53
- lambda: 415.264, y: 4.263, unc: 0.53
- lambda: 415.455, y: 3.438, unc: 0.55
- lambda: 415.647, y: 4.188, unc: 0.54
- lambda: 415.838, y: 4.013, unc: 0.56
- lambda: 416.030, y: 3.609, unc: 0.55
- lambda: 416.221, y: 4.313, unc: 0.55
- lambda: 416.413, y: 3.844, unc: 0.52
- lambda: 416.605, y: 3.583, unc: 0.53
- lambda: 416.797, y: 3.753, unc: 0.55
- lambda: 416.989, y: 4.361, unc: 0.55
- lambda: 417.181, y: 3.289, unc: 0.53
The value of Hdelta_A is 0.502 nm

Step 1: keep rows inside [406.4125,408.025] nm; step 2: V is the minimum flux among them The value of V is 2.716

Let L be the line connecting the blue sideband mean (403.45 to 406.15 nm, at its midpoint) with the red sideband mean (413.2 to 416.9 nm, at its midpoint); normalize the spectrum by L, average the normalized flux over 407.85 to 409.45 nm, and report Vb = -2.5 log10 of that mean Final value 0.25 mag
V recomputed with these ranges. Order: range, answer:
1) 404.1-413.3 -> 1.71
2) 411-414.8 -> 3.105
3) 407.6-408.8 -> 2.659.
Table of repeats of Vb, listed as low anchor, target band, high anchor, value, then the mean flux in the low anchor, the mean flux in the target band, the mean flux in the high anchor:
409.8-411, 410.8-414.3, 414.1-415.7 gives -0.15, 3.13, 4.01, 3.87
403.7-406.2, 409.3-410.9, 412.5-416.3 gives 0.25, 3.89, 3.14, 3.99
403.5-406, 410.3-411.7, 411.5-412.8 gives 0.06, 3.87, 3.7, 3.93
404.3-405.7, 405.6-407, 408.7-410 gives -0.12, 3.8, 4.06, 3.21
